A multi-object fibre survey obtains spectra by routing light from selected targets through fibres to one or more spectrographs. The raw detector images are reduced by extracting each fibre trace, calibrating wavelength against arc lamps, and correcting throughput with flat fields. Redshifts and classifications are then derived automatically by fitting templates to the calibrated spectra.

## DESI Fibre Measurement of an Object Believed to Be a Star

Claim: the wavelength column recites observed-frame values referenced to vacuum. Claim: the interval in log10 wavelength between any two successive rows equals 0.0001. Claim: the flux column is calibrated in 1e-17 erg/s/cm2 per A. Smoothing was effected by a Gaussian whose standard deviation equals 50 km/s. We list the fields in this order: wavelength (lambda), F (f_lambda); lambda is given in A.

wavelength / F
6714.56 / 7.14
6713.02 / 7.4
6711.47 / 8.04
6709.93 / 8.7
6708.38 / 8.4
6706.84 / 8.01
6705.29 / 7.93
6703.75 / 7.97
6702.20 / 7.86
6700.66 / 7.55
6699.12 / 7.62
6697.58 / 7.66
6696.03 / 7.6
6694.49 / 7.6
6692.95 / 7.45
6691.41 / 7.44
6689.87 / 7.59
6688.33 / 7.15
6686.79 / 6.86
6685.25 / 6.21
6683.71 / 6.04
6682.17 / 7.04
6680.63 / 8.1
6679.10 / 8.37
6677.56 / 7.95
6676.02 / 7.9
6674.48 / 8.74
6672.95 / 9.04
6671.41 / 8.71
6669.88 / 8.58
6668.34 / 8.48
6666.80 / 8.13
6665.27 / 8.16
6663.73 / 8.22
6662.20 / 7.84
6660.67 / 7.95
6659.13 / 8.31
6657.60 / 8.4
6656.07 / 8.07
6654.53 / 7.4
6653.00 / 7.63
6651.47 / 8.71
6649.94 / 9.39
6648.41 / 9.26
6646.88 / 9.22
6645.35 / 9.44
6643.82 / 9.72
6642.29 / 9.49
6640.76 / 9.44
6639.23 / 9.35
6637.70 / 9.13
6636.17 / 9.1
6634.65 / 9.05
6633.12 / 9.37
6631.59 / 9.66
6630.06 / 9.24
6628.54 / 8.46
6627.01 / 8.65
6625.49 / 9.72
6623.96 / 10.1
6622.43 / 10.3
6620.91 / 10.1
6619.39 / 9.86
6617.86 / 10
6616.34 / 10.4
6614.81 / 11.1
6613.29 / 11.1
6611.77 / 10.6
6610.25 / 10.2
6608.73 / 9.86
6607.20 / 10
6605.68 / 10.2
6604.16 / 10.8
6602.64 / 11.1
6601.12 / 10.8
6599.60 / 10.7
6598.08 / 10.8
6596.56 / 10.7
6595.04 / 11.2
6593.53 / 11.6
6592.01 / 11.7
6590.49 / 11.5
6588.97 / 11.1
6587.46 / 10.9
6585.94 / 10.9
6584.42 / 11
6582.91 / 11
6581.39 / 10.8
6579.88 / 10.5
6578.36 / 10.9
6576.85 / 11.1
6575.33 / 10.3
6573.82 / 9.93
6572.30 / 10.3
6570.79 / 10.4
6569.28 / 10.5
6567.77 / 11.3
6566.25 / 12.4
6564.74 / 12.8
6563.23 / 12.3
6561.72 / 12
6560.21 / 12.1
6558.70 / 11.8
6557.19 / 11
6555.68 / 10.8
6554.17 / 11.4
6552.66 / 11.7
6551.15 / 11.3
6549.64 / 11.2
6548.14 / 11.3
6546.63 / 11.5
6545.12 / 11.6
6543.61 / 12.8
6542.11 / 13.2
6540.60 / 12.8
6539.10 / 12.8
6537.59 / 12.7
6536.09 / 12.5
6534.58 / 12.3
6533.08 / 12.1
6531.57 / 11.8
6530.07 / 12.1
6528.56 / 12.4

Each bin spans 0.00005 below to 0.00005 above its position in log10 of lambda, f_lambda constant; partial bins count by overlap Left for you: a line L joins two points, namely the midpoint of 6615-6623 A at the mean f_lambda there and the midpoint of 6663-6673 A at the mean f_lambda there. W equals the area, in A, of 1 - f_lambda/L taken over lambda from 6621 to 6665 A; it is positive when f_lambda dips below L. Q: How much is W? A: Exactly 1.78 A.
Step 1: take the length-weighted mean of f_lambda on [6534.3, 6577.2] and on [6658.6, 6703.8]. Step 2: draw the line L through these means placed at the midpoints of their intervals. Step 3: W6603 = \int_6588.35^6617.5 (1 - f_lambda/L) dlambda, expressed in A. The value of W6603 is -1.70 A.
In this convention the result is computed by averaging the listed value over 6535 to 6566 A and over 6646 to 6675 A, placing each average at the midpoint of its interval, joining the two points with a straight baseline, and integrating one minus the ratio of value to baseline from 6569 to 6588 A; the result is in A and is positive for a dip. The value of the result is 0.72 A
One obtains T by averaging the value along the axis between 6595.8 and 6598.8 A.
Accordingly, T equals 10.7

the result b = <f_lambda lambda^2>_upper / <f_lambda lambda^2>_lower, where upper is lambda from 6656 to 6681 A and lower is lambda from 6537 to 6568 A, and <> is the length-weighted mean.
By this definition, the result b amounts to 0.7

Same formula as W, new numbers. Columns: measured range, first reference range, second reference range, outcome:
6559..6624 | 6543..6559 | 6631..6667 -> -3.3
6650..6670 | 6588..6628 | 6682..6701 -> 0.7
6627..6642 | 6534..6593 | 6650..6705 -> 0.1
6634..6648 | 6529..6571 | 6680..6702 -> -0.6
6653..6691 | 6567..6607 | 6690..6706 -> 2.4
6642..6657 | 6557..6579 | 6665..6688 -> -0.1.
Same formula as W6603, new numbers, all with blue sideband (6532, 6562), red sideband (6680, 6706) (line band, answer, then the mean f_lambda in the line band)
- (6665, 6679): -0.7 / 8.42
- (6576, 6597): -0.7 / 11.1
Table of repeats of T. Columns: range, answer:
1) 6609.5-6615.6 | 10.8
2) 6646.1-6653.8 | 8.84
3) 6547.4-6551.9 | 11.3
